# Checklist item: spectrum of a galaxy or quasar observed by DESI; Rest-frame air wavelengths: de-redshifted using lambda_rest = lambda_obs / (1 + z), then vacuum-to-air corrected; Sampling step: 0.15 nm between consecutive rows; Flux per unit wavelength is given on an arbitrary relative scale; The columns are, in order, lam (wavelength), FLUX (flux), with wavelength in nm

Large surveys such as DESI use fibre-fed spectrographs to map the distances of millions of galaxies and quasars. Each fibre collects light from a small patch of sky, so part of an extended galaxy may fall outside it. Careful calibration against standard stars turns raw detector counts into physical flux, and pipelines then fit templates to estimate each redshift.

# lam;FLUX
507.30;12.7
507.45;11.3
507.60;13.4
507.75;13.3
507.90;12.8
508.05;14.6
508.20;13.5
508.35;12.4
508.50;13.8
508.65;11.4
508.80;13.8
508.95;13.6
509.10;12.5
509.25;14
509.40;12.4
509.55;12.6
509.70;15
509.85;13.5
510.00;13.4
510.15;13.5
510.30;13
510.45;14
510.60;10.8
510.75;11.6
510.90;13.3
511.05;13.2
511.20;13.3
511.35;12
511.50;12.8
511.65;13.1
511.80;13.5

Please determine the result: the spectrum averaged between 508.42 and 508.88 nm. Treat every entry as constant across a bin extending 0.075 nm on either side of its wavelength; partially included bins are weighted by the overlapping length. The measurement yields 13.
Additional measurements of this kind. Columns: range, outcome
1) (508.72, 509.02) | 13.7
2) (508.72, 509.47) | 13.3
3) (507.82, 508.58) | 13.4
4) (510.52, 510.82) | 11.2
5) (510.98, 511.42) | 12.8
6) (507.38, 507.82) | 12.7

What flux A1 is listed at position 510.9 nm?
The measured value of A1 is 13.3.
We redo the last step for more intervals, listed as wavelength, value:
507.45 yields 11.3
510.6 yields 10.8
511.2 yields 13.3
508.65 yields 11.4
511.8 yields 13.5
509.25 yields 14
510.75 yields 11.6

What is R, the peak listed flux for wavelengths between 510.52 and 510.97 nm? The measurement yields 13.3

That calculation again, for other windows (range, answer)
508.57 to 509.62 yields 14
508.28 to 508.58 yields 13.8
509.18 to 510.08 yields 15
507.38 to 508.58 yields 14.6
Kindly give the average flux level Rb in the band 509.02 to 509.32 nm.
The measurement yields 13.2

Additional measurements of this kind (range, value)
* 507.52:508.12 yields 13.5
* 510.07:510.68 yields 12.8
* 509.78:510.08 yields 13.5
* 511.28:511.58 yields 12.4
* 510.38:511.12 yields 12.6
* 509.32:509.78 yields 13.3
